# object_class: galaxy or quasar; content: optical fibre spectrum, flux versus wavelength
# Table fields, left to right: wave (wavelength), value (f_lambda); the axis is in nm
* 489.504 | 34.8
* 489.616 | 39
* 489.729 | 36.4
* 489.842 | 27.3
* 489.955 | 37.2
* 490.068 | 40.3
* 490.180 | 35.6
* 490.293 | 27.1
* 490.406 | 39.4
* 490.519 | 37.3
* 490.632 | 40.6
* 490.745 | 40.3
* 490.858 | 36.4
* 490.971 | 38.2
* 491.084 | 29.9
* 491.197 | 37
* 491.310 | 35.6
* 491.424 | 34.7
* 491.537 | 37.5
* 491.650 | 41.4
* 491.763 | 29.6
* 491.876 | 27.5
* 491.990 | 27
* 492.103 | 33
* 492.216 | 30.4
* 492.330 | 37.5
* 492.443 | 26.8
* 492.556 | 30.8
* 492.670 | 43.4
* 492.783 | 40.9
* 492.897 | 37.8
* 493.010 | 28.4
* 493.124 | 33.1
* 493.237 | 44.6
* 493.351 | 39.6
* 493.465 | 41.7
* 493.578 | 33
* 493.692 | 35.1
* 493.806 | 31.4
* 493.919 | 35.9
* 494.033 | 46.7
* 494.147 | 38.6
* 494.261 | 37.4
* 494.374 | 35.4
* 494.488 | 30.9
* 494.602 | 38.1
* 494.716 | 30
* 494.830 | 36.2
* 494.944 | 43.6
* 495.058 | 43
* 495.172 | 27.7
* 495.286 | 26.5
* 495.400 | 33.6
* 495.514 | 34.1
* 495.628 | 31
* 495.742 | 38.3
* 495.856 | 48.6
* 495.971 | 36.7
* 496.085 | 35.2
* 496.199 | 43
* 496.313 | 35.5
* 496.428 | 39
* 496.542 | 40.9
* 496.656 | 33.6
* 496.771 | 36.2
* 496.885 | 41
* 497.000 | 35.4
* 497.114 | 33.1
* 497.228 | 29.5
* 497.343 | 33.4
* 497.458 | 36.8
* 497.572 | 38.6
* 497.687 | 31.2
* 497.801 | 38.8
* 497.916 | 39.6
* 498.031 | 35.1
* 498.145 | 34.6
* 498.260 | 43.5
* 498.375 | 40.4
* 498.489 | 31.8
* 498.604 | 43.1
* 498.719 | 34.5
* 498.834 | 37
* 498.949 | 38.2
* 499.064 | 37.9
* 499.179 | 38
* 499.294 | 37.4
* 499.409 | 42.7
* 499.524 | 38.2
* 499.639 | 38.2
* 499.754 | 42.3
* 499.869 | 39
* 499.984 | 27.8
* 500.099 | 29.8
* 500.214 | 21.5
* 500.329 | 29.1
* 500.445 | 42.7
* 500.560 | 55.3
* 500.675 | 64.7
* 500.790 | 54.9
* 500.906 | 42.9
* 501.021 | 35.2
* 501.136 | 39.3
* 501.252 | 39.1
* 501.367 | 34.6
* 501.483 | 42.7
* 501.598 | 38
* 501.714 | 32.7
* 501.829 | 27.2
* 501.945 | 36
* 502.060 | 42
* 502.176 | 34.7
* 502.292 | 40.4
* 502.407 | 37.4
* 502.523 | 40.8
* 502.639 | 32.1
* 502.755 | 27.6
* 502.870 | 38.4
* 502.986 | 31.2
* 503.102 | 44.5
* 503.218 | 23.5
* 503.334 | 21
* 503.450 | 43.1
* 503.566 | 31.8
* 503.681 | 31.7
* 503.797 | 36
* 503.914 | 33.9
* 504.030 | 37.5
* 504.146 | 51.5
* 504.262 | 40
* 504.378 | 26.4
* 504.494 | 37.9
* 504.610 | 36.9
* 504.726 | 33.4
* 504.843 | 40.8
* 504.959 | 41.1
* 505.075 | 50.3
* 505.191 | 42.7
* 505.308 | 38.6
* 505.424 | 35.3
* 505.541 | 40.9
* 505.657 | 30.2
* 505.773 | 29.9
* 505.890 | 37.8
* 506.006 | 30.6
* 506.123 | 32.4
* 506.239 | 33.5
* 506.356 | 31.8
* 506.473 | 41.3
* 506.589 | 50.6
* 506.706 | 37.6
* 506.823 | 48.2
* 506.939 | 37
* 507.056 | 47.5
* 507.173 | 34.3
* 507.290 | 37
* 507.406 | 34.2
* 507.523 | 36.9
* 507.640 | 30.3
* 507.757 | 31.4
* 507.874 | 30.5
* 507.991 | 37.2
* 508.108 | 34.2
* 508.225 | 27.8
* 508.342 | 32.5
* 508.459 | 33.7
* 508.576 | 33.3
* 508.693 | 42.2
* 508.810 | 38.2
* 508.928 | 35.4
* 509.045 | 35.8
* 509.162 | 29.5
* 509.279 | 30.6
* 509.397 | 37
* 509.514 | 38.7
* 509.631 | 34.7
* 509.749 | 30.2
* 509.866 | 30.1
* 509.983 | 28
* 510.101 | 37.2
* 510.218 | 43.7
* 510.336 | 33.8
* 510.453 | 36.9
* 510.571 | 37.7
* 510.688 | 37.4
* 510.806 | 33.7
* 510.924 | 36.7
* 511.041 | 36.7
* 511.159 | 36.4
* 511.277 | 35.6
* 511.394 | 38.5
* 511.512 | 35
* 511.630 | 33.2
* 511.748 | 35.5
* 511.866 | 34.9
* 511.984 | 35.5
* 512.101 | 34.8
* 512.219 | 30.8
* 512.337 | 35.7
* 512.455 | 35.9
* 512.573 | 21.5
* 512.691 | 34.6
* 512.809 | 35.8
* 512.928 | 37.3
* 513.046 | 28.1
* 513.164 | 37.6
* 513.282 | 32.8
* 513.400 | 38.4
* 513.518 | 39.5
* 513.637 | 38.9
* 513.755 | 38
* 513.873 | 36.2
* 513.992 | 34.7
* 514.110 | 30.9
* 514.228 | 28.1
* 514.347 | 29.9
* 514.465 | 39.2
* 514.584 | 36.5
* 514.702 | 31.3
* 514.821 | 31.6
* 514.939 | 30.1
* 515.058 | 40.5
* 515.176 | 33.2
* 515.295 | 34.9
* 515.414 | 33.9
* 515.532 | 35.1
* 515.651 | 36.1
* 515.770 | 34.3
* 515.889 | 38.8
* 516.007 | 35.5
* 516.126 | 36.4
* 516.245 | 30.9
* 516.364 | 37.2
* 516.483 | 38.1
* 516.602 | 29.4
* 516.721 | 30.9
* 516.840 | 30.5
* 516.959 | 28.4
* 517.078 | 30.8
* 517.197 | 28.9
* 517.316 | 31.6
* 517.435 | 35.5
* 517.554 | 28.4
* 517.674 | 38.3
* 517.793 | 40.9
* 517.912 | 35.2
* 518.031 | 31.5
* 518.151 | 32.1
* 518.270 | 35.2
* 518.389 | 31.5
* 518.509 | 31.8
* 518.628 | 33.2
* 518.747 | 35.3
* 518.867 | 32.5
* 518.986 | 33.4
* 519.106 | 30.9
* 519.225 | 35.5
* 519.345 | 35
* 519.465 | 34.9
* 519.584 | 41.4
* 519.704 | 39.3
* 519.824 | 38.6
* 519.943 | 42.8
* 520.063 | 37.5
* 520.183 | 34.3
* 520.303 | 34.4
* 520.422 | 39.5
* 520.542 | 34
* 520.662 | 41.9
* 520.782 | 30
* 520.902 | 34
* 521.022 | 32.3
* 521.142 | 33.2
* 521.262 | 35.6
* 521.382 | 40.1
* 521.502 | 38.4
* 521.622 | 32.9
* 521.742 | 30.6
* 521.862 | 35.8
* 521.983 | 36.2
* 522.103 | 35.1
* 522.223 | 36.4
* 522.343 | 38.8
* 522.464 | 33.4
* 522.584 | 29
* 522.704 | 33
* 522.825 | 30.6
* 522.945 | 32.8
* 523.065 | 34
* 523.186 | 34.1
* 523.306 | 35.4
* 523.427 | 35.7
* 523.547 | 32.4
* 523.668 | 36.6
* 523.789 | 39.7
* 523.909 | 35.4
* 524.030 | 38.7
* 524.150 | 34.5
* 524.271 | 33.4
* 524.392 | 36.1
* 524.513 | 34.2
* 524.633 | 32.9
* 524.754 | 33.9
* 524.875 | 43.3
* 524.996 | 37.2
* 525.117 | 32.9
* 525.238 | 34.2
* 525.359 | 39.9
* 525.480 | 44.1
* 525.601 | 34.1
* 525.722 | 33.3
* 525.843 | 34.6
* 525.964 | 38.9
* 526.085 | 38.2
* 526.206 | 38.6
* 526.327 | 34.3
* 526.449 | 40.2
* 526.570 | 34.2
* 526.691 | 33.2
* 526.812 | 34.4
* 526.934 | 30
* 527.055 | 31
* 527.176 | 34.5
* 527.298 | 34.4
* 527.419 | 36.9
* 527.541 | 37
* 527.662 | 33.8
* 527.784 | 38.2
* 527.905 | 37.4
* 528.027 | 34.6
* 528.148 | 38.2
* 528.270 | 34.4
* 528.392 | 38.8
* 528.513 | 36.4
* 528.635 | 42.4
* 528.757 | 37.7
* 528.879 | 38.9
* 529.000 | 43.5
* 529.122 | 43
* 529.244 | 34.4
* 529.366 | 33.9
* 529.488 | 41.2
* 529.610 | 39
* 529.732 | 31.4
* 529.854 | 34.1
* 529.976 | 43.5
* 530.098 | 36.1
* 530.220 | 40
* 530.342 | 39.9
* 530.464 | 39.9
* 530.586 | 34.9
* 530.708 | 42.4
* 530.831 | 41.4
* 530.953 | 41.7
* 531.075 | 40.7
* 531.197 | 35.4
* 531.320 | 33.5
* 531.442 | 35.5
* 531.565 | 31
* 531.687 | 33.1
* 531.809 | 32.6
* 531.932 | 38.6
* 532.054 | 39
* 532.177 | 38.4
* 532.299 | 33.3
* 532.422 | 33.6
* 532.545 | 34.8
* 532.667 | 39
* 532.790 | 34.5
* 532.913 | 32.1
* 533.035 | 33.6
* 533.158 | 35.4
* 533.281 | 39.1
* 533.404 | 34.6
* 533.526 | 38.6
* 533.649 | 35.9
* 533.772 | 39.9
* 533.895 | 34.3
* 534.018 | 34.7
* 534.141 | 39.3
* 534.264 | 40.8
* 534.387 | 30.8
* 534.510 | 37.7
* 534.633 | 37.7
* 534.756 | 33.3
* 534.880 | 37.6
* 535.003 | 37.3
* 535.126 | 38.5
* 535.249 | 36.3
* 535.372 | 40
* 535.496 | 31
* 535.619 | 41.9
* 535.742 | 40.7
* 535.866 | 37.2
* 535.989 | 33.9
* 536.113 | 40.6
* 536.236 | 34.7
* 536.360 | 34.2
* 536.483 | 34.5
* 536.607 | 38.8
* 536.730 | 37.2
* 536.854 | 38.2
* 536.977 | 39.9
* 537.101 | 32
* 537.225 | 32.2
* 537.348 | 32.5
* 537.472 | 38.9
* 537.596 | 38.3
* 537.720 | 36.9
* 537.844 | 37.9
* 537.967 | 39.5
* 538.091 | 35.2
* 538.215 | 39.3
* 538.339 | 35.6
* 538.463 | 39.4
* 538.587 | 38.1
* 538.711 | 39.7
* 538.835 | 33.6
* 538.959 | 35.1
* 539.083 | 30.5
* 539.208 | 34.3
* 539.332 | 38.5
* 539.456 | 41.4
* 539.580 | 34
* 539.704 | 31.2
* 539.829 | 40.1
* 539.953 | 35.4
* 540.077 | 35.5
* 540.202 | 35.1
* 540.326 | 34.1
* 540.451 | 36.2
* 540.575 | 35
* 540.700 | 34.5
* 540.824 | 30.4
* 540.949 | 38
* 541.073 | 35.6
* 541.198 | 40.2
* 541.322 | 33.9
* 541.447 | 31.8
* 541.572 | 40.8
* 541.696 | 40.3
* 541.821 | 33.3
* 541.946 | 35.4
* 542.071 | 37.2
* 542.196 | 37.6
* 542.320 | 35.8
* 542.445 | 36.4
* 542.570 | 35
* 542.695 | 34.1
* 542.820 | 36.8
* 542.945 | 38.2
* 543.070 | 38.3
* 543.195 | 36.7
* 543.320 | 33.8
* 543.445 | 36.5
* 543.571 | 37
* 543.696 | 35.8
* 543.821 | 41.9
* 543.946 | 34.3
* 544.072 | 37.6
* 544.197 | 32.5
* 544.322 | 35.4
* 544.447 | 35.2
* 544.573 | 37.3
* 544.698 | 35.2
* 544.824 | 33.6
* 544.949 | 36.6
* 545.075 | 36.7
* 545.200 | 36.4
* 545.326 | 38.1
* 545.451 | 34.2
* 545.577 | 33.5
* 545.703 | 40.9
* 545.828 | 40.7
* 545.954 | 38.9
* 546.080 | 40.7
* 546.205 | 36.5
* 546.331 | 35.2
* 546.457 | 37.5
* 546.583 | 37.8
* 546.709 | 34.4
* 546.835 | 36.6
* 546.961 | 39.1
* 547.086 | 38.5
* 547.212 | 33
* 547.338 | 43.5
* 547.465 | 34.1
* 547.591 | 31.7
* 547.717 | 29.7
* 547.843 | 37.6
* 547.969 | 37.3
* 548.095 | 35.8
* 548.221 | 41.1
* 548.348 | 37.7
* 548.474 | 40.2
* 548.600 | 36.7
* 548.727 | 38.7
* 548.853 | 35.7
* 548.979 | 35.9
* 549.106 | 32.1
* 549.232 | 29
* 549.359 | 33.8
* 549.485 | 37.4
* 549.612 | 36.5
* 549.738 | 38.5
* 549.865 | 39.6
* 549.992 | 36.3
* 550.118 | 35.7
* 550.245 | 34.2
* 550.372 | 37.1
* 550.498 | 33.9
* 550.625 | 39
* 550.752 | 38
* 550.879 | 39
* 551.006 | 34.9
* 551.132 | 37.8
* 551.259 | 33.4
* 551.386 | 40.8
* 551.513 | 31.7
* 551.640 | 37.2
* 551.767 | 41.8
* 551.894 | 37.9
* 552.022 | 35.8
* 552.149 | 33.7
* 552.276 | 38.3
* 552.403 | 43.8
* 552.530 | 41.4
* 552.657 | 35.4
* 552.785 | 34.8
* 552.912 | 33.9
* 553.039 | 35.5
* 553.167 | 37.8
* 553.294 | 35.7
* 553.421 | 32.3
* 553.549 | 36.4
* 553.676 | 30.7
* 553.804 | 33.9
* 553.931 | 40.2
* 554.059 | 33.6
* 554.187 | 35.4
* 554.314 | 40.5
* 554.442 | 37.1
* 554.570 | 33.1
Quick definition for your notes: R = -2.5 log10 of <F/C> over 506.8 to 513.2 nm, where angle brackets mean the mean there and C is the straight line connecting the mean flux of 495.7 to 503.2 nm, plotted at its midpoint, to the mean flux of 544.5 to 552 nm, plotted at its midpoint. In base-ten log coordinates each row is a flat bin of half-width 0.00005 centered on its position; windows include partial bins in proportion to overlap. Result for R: 0.08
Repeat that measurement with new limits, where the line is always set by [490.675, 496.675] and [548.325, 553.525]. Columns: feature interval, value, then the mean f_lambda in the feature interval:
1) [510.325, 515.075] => 0.04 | 34.7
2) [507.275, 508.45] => 0.09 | 33.1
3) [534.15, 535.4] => -0.02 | 37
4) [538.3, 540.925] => 0.02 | 35.6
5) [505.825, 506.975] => -0.06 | 38.1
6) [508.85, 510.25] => 0.06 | 34.1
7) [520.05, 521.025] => 0.03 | 35.4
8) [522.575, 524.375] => 0.05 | 34.6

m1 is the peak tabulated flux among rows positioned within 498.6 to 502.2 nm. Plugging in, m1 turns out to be 64.7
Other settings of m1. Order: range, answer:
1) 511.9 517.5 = 40.5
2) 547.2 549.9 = 43.5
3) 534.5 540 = 41.9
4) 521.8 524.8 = 39.7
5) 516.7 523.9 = 42.8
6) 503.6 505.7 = 51.5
